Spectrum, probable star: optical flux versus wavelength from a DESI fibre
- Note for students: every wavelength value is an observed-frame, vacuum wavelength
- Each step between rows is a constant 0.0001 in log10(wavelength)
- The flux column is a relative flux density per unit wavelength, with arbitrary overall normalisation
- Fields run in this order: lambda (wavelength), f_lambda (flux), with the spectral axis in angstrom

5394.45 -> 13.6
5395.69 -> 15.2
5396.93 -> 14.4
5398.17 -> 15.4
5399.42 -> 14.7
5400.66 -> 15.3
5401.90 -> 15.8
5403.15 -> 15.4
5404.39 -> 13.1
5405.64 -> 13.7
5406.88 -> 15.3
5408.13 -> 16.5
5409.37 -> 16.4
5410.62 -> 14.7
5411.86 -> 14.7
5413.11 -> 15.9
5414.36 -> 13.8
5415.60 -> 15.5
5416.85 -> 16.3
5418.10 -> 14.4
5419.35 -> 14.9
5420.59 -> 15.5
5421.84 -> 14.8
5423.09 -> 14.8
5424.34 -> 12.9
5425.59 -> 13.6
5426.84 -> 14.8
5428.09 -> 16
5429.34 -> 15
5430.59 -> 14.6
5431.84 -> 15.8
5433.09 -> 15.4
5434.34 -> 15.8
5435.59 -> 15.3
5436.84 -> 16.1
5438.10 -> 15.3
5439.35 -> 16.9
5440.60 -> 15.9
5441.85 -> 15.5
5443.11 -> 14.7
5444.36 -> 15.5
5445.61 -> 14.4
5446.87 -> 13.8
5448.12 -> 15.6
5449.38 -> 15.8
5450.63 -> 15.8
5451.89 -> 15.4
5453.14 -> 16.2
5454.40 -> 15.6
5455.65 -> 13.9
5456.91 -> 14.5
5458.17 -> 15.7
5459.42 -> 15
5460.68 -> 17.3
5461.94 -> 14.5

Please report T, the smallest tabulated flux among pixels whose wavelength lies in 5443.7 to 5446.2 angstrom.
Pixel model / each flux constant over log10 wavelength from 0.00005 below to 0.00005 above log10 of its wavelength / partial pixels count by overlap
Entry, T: 14.4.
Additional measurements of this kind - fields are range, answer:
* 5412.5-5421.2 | 13.8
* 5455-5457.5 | 13.9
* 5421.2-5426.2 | 12.9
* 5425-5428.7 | 13.6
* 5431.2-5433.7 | 15.4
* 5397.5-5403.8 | 14.7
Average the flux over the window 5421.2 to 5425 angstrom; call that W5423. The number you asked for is 14.1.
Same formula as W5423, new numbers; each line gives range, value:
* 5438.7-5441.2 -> 16.4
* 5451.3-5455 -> 15.7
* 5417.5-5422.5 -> 14.9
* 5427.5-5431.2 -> 15.2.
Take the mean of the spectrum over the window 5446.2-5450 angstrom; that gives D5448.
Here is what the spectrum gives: 15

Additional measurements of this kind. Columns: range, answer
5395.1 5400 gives 14.9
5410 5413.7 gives 15.1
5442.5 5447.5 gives 14.6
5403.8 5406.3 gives 13.4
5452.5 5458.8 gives 15.2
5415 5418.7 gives 15.4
